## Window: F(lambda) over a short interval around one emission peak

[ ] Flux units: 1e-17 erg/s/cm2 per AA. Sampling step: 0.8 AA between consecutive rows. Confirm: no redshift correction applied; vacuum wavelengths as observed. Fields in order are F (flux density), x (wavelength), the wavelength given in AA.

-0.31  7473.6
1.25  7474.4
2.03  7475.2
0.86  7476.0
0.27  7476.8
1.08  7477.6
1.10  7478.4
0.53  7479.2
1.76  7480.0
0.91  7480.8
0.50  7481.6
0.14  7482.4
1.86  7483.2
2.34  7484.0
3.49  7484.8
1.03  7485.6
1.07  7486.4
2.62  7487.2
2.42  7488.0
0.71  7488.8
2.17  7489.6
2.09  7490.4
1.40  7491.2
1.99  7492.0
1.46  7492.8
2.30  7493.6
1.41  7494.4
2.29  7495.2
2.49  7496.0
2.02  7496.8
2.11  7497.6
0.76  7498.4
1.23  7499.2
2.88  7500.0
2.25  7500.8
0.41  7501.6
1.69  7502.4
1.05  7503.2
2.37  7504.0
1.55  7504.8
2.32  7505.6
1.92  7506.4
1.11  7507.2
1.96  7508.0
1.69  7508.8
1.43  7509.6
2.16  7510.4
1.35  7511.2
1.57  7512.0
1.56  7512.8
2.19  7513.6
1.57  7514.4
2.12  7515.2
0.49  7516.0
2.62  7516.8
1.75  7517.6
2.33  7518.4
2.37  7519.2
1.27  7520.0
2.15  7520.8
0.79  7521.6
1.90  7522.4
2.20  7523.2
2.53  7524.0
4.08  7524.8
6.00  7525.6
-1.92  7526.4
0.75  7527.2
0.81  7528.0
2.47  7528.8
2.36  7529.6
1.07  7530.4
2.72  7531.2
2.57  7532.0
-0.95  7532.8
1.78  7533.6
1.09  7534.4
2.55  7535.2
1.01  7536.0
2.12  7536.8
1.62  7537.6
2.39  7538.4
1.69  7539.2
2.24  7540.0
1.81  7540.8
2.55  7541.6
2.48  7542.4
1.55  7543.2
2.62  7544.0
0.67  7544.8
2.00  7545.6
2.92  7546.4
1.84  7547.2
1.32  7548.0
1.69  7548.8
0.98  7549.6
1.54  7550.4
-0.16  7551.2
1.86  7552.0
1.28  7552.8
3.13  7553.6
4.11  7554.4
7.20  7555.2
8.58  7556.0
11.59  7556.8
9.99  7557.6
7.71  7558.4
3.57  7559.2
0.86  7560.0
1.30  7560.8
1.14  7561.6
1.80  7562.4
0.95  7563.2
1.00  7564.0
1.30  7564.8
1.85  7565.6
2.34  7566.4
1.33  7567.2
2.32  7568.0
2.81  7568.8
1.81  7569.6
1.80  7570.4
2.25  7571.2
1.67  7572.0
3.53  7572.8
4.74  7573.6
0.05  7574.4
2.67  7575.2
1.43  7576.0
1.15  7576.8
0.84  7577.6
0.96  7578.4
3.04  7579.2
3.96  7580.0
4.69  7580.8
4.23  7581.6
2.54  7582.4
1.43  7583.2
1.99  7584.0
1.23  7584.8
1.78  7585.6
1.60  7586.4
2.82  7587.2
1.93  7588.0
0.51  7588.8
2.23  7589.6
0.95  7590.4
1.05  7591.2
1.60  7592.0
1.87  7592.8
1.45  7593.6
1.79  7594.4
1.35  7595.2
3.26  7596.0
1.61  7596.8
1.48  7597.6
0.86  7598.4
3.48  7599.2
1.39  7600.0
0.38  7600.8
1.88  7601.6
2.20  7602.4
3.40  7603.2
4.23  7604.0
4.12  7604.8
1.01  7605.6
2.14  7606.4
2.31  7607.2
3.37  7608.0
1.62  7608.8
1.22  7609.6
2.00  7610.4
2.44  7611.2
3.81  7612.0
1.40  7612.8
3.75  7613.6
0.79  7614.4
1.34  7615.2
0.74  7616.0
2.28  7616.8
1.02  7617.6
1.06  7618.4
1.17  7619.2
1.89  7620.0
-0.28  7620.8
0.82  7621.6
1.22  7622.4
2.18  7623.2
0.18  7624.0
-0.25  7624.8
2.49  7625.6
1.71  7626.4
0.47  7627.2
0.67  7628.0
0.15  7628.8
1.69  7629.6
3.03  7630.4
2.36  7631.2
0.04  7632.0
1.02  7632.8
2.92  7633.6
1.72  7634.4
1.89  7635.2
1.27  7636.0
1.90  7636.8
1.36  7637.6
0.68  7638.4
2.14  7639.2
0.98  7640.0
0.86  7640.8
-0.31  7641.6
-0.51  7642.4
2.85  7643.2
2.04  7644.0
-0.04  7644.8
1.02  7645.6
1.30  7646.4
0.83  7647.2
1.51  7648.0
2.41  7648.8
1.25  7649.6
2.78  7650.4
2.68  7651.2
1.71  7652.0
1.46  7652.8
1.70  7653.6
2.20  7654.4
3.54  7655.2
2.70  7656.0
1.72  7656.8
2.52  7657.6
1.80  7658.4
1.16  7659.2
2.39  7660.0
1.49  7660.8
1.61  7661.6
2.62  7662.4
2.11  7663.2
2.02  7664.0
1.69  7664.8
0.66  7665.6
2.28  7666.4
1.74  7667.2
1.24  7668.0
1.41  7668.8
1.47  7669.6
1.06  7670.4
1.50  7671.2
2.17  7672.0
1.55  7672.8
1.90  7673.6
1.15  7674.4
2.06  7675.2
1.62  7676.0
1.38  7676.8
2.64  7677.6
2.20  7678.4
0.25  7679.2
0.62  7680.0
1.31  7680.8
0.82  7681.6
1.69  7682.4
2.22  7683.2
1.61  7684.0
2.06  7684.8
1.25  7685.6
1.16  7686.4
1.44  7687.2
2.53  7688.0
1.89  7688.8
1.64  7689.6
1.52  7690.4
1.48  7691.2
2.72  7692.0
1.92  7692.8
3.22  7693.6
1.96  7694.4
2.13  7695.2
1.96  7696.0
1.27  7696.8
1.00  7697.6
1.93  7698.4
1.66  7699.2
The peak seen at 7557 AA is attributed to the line H-alpha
